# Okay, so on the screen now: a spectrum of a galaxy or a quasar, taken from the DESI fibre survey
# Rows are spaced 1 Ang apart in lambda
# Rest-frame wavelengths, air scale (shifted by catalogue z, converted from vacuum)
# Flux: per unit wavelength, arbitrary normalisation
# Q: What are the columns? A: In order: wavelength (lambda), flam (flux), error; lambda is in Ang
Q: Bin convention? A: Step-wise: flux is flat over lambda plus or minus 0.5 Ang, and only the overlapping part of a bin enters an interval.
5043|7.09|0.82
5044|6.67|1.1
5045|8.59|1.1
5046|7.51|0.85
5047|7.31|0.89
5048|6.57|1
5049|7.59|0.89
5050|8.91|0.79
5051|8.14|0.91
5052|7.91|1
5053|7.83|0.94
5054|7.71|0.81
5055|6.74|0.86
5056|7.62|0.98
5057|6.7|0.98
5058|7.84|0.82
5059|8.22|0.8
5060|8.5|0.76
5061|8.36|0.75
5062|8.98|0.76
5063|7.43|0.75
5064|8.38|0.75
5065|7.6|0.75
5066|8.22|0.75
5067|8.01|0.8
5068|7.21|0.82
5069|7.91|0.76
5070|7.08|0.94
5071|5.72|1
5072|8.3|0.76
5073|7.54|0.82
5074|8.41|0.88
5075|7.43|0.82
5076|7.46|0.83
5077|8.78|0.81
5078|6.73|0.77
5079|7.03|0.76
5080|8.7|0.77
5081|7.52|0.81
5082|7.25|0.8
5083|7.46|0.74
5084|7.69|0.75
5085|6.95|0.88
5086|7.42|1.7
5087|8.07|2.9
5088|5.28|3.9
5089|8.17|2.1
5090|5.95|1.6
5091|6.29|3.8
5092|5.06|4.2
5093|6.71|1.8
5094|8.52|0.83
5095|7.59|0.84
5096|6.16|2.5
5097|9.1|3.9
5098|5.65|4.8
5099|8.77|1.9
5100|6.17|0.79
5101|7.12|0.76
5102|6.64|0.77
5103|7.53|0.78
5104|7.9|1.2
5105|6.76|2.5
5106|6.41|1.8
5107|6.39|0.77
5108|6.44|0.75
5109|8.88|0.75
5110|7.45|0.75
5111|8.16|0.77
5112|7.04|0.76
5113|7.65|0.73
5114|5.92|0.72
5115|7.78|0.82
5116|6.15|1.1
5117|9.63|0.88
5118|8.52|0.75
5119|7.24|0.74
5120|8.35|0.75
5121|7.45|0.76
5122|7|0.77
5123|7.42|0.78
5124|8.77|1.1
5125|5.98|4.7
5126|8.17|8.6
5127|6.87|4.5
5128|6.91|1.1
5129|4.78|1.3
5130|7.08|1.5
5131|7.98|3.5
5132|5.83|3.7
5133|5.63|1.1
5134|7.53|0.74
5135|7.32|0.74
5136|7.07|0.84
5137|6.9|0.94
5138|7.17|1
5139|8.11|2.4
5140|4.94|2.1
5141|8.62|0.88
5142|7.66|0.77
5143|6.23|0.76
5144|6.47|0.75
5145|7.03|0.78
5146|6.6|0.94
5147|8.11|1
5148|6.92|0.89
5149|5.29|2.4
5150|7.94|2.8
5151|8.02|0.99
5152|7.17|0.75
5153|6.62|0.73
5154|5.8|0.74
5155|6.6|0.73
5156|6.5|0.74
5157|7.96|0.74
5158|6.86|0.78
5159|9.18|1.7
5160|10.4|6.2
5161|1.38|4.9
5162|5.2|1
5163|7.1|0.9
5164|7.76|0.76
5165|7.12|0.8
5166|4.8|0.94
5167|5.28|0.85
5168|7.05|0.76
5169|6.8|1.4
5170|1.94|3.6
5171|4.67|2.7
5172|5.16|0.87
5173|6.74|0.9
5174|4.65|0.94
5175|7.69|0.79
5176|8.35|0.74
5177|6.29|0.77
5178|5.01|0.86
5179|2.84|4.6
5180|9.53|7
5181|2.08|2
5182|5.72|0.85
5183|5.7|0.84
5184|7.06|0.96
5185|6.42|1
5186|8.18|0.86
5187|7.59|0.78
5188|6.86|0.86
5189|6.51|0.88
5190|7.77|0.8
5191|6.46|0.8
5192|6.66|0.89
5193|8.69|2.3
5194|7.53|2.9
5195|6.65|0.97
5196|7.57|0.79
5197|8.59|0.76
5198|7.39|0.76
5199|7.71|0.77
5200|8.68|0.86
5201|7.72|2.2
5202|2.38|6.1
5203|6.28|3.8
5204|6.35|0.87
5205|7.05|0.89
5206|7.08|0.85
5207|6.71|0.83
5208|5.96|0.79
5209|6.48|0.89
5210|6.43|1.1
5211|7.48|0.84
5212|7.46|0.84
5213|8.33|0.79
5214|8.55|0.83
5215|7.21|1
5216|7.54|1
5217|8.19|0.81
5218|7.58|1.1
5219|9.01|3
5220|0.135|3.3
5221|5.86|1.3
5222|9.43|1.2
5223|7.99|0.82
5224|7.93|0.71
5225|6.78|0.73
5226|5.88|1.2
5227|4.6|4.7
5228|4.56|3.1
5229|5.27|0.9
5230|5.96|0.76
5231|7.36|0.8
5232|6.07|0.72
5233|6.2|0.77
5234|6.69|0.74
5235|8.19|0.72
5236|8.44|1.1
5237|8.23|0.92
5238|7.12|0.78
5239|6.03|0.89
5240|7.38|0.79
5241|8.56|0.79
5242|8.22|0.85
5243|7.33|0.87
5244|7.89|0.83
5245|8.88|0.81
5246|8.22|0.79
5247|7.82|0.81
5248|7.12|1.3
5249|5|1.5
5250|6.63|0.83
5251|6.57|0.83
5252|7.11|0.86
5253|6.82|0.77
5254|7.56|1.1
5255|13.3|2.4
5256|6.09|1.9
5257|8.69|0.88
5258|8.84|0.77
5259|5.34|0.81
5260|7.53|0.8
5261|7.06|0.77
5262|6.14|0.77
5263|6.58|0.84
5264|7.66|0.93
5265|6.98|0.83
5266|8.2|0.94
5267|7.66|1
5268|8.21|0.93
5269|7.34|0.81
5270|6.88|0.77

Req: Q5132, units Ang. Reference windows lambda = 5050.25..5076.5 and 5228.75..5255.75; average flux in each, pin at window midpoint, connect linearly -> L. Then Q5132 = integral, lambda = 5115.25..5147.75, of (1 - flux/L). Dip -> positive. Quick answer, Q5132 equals 1.9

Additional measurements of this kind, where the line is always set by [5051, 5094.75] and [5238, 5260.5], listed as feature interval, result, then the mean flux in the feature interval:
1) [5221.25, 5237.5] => 1.6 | 6.83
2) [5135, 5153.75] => 1.2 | 7.04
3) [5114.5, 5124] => -0.3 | 7.78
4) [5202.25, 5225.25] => 1.8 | 6.99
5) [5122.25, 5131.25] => 0.5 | 7.08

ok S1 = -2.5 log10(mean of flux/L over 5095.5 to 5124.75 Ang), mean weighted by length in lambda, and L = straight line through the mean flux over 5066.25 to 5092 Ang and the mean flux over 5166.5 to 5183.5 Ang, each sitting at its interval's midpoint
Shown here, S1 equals -0.09 mag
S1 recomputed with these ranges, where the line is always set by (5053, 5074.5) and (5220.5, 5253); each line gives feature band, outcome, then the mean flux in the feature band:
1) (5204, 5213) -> 0.04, 6.89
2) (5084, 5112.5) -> 0.07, 7.1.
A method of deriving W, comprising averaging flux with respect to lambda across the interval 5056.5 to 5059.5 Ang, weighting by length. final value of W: 7.59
